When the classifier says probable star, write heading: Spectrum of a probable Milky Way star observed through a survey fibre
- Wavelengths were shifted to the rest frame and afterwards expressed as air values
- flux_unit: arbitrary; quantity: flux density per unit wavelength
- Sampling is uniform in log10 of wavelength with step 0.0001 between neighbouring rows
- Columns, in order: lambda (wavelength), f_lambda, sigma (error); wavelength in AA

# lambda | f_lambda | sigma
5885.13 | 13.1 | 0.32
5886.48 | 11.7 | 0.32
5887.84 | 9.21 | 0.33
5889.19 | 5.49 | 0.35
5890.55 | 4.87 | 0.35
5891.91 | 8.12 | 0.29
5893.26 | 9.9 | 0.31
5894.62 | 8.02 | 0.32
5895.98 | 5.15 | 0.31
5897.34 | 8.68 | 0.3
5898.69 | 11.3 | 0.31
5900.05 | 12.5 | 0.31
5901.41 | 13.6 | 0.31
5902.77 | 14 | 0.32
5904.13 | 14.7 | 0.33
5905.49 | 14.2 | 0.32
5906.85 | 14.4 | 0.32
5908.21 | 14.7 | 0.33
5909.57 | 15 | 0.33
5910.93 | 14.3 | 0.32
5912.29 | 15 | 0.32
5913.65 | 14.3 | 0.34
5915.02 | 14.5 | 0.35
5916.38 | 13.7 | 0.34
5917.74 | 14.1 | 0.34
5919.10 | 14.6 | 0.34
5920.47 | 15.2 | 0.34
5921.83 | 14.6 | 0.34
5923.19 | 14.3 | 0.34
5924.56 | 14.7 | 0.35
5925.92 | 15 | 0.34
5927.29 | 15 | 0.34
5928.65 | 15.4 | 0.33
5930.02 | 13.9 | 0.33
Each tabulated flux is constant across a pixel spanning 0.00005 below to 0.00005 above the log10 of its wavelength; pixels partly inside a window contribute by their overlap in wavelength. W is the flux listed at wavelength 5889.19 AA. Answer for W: 5.49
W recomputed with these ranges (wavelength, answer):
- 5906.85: 14.4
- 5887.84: 9.21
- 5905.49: 14.2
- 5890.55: 4.87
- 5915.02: 14.5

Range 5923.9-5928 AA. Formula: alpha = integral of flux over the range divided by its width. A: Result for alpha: 14.9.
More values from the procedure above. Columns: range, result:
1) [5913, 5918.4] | 14.1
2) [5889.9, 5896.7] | 7.23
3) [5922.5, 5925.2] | 14.5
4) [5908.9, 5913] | 14.8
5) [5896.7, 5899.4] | 10.1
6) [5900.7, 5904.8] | 14.1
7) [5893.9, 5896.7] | 6.64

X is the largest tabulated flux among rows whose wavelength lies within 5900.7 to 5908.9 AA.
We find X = 14.7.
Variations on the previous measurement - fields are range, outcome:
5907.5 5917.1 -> 15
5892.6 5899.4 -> 11.3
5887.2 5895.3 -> 9.9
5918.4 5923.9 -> 15.2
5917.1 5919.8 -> 14.6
